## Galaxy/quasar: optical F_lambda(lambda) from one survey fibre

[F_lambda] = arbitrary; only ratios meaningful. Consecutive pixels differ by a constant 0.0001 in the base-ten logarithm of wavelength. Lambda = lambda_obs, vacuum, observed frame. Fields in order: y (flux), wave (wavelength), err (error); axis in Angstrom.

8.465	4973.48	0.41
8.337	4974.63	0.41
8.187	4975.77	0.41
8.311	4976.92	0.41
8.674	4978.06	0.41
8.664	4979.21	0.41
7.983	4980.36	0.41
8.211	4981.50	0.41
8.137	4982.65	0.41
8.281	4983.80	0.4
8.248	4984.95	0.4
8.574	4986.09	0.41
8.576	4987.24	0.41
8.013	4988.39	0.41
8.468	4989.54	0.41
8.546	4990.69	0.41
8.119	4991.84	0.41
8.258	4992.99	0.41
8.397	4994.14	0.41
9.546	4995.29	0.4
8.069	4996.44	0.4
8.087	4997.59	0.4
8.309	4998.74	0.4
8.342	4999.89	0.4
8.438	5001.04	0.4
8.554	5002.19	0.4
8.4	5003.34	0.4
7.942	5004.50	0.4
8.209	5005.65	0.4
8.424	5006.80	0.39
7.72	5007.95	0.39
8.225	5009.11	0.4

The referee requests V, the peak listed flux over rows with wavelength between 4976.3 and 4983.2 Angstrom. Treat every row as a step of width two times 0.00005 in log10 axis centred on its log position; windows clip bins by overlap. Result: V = 8.674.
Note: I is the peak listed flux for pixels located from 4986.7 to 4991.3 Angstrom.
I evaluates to 8.576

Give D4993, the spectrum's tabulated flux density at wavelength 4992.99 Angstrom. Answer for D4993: 8.258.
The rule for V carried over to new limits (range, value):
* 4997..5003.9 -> 8.554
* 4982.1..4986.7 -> 8.574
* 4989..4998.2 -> 9.546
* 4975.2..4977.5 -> 8.311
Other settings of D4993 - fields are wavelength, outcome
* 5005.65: 8.209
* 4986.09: 8.574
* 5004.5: 7.942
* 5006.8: 8.424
